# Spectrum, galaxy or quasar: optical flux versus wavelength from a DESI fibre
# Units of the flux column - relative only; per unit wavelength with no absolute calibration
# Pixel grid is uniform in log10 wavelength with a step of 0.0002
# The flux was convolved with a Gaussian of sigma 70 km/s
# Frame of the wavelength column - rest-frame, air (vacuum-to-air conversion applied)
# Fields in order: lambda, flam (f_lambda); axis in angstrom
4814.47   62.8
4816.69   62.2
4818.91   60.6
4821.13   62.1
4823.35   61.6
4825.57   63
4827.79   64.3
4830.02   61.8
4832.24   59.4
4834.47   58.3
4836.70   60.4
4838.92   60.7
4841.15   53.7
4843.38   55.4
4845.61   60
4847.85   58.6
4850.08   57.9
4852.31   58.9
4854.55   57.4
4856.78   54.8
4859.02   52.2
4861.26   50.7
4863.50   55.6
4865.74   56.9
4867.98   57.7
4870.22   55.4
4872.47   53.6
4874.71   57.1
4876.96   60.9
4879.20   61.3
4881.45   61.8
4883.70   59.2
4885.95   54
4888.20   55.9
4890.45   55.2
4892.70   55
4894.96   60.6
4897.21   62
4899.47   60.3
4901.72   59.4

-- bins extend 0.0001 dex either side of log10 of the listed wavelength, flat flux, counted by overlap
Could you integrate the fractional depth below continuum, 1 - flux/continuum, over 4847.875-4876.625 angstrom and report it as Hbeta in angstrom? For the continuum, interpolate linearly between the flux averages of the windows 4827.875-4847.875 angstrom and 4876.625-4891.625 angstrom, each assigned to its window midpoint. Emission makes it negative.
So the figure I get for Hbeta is 1.3 angstrom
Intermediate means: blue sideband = 59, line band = 55.9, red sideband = 58.2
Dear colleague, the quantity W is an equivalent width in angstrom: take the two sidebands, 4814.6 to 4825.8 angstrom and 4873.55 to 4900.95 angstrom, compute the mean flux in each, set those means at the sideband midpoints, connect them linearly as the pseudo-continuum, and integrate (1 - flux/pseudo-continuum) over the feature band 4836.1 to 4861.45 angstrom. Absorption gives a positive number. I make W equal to 1.5 angstrom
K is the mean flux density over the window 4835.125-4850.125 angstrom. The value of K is 58.1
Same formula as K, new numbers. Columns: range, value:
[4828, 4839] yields 60.4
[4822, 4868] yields 58.1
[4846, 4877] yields 56.2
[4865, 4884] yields 58.2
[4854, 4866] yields 54.3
